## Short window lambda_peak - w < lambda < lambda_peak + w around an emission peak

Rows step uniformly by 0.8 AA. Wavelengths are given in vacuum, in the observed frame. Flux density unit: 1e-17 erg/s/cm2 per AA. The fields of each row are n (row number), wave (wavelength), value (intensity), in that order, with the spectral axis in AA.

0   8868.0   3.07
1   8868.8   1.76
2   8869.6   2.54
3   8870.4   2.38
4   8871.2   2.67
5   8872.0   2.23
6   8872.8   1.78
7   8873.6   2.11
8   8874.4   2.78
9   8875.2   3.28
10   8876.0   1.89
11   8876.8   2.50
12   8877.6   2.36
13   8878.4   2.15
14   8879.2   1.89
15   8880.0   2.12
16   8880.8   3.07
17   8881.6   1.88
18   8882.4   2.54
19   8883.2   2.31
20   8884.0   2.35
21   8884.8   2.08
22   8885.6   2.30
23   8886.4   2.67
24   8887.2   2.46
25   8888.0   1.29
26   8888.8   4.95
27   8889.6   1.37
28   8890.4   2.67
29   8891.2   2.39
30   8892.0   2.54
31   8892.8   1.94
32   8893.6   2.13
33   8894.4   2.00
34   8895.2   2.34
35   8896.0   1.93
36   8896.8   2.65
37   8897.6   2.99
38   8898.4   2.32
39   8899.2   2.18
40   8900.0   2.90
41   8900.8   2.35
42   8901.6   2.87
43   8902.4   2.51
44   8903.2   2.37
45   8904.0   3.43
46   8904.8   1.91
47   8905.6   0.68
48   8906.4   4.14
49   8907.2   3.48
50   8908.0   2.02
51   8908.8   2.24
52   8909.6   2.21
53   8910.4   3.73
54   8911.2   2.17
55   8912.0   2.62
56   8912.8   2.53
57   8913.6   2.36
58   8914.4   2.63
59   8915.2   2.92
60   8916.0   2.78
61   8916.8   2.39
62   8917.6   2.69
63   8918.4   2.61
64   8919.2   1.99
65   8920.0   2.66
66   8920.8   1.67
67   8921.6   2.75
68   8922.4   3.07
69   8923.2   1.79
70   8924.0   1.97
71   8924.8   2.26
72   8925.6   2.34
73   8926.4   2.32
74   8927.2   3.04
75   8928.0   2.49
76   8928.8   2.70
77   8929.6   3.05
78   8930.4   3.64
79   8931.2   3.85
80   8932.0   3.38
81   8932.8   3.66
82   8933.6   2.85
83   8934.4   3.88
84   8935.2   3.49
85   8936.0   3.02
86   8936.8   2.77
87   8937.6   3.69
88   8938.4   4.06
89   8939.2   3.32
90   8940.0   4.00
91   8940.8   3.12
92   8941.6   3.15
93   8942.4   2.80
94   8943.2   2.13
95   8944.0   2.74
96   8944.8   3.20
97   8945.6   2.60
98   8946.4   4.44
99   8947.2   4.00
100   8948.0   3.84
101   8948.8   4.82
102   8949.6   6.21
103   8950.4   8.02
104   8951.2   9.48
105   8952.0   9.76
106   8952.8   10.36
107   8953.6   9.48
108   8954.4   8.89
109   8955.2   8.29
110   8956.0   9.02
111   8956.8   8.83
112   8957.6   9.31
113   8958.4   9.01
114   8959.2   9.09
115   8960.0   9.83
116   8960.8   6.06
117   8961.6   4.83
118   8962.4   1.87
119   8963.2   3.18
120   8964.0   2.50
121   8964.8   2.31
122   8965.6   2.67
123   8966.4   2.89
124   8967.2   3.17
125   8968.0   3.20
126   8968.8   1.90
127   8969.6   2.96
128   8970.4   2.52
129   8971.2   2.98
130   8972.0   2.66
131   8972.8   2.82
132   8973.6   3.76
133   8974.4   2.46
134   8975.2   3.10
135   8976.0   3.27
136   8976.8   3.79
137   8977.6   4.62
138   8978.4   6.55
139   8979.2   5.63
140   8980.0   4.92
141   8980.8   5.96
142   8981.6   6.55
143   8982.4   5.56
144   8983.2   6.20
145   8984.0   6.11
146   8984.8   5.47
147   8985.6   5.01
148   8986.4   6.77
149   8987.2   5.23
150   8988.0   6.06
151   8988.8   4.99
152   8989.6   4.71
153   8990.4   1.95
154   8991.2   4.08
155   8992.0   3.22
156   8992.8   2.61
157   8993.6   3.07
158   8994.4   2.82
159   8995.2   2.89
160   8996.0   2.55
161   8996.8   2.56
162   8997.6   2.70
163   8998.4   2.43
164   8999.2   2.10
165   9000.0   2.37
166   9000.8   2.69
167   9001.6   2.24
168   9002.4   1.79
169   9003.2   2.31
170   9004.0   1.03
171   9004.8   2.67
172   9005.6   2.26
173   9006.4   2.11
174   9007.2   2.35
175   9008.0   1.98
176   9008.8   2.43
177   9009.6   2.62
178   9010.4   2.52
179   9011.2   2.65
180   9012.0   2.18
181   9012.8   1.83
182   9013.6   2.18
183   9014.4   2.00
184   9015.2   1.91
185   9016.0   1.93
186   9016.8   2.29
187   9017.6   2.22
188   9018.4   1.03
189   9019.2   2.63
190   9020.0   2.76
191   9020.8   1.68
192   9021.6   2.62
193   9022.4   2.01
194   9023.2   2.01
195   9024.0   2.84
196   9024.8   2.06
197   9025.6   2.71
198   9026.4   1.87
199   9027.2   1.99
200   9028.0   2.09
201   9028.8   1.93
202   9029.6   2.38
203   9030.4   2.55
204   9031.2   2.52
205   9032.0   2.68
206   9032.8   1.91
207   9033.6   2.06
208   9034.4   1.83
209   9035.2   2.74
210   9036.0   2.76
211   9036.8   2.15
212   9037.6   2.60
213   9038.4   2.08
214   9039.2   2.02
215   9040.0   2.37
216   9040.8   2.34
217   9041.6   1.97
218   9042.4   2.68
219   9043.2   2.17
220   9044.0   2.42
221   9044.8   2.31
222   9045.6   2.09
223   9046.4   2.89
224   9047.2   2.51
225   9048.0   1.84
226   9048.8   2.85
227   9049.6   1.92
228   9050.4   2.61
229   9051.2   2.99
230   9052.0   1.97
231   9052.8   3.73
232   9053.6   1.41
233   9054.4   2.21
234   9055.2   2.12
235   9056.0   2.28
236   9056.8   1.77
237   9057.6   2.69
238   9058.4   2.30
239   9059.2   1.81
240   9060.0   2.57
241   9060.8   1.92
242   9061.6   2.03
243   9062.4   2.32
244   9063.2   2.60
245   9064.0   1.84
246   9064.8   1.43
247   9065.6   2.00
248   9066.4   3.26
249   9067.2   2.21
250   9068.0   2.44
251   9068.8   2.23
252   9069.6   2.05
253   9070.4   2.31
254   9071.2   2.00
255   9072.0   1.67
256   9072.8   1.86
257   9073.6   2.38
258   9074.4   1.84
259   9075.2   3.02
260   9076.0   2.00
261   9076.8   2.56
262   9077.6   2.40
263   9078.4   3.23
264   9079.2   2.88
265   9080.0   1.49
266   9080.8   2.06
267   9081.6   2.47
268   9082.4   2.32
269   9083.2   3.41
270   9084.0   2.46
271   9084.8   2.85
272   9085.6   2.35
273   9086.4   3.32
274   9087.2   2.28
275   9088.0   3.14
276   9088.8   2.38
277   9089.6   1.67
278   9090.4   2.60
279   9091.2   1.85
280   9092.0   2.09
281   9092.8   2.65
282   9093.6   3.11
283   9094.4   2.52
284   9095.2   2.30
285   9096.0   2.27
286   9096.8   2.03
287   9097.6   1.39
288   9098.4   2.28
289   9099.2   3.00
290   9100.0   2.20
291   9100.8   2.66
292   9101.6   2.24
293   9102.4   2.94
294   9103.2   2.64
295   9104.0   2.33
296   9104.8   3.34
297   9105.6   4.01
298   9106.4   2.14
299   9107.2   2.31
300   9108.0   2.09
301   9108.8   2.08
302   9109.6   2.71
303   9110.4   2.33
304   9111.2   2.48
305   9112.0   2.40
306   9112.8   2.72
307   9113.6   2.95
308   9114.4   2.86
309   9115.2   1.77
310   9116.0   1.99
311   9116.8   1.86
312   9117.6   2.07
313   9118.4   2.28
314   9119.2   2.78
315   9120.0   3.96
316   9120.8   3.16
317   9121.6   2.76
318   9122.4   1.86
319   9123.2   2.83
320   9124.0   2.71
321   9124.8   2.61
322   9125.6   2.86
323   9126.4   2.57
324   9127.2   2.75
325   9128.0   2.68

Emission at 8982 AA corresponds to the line [N II] 6583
